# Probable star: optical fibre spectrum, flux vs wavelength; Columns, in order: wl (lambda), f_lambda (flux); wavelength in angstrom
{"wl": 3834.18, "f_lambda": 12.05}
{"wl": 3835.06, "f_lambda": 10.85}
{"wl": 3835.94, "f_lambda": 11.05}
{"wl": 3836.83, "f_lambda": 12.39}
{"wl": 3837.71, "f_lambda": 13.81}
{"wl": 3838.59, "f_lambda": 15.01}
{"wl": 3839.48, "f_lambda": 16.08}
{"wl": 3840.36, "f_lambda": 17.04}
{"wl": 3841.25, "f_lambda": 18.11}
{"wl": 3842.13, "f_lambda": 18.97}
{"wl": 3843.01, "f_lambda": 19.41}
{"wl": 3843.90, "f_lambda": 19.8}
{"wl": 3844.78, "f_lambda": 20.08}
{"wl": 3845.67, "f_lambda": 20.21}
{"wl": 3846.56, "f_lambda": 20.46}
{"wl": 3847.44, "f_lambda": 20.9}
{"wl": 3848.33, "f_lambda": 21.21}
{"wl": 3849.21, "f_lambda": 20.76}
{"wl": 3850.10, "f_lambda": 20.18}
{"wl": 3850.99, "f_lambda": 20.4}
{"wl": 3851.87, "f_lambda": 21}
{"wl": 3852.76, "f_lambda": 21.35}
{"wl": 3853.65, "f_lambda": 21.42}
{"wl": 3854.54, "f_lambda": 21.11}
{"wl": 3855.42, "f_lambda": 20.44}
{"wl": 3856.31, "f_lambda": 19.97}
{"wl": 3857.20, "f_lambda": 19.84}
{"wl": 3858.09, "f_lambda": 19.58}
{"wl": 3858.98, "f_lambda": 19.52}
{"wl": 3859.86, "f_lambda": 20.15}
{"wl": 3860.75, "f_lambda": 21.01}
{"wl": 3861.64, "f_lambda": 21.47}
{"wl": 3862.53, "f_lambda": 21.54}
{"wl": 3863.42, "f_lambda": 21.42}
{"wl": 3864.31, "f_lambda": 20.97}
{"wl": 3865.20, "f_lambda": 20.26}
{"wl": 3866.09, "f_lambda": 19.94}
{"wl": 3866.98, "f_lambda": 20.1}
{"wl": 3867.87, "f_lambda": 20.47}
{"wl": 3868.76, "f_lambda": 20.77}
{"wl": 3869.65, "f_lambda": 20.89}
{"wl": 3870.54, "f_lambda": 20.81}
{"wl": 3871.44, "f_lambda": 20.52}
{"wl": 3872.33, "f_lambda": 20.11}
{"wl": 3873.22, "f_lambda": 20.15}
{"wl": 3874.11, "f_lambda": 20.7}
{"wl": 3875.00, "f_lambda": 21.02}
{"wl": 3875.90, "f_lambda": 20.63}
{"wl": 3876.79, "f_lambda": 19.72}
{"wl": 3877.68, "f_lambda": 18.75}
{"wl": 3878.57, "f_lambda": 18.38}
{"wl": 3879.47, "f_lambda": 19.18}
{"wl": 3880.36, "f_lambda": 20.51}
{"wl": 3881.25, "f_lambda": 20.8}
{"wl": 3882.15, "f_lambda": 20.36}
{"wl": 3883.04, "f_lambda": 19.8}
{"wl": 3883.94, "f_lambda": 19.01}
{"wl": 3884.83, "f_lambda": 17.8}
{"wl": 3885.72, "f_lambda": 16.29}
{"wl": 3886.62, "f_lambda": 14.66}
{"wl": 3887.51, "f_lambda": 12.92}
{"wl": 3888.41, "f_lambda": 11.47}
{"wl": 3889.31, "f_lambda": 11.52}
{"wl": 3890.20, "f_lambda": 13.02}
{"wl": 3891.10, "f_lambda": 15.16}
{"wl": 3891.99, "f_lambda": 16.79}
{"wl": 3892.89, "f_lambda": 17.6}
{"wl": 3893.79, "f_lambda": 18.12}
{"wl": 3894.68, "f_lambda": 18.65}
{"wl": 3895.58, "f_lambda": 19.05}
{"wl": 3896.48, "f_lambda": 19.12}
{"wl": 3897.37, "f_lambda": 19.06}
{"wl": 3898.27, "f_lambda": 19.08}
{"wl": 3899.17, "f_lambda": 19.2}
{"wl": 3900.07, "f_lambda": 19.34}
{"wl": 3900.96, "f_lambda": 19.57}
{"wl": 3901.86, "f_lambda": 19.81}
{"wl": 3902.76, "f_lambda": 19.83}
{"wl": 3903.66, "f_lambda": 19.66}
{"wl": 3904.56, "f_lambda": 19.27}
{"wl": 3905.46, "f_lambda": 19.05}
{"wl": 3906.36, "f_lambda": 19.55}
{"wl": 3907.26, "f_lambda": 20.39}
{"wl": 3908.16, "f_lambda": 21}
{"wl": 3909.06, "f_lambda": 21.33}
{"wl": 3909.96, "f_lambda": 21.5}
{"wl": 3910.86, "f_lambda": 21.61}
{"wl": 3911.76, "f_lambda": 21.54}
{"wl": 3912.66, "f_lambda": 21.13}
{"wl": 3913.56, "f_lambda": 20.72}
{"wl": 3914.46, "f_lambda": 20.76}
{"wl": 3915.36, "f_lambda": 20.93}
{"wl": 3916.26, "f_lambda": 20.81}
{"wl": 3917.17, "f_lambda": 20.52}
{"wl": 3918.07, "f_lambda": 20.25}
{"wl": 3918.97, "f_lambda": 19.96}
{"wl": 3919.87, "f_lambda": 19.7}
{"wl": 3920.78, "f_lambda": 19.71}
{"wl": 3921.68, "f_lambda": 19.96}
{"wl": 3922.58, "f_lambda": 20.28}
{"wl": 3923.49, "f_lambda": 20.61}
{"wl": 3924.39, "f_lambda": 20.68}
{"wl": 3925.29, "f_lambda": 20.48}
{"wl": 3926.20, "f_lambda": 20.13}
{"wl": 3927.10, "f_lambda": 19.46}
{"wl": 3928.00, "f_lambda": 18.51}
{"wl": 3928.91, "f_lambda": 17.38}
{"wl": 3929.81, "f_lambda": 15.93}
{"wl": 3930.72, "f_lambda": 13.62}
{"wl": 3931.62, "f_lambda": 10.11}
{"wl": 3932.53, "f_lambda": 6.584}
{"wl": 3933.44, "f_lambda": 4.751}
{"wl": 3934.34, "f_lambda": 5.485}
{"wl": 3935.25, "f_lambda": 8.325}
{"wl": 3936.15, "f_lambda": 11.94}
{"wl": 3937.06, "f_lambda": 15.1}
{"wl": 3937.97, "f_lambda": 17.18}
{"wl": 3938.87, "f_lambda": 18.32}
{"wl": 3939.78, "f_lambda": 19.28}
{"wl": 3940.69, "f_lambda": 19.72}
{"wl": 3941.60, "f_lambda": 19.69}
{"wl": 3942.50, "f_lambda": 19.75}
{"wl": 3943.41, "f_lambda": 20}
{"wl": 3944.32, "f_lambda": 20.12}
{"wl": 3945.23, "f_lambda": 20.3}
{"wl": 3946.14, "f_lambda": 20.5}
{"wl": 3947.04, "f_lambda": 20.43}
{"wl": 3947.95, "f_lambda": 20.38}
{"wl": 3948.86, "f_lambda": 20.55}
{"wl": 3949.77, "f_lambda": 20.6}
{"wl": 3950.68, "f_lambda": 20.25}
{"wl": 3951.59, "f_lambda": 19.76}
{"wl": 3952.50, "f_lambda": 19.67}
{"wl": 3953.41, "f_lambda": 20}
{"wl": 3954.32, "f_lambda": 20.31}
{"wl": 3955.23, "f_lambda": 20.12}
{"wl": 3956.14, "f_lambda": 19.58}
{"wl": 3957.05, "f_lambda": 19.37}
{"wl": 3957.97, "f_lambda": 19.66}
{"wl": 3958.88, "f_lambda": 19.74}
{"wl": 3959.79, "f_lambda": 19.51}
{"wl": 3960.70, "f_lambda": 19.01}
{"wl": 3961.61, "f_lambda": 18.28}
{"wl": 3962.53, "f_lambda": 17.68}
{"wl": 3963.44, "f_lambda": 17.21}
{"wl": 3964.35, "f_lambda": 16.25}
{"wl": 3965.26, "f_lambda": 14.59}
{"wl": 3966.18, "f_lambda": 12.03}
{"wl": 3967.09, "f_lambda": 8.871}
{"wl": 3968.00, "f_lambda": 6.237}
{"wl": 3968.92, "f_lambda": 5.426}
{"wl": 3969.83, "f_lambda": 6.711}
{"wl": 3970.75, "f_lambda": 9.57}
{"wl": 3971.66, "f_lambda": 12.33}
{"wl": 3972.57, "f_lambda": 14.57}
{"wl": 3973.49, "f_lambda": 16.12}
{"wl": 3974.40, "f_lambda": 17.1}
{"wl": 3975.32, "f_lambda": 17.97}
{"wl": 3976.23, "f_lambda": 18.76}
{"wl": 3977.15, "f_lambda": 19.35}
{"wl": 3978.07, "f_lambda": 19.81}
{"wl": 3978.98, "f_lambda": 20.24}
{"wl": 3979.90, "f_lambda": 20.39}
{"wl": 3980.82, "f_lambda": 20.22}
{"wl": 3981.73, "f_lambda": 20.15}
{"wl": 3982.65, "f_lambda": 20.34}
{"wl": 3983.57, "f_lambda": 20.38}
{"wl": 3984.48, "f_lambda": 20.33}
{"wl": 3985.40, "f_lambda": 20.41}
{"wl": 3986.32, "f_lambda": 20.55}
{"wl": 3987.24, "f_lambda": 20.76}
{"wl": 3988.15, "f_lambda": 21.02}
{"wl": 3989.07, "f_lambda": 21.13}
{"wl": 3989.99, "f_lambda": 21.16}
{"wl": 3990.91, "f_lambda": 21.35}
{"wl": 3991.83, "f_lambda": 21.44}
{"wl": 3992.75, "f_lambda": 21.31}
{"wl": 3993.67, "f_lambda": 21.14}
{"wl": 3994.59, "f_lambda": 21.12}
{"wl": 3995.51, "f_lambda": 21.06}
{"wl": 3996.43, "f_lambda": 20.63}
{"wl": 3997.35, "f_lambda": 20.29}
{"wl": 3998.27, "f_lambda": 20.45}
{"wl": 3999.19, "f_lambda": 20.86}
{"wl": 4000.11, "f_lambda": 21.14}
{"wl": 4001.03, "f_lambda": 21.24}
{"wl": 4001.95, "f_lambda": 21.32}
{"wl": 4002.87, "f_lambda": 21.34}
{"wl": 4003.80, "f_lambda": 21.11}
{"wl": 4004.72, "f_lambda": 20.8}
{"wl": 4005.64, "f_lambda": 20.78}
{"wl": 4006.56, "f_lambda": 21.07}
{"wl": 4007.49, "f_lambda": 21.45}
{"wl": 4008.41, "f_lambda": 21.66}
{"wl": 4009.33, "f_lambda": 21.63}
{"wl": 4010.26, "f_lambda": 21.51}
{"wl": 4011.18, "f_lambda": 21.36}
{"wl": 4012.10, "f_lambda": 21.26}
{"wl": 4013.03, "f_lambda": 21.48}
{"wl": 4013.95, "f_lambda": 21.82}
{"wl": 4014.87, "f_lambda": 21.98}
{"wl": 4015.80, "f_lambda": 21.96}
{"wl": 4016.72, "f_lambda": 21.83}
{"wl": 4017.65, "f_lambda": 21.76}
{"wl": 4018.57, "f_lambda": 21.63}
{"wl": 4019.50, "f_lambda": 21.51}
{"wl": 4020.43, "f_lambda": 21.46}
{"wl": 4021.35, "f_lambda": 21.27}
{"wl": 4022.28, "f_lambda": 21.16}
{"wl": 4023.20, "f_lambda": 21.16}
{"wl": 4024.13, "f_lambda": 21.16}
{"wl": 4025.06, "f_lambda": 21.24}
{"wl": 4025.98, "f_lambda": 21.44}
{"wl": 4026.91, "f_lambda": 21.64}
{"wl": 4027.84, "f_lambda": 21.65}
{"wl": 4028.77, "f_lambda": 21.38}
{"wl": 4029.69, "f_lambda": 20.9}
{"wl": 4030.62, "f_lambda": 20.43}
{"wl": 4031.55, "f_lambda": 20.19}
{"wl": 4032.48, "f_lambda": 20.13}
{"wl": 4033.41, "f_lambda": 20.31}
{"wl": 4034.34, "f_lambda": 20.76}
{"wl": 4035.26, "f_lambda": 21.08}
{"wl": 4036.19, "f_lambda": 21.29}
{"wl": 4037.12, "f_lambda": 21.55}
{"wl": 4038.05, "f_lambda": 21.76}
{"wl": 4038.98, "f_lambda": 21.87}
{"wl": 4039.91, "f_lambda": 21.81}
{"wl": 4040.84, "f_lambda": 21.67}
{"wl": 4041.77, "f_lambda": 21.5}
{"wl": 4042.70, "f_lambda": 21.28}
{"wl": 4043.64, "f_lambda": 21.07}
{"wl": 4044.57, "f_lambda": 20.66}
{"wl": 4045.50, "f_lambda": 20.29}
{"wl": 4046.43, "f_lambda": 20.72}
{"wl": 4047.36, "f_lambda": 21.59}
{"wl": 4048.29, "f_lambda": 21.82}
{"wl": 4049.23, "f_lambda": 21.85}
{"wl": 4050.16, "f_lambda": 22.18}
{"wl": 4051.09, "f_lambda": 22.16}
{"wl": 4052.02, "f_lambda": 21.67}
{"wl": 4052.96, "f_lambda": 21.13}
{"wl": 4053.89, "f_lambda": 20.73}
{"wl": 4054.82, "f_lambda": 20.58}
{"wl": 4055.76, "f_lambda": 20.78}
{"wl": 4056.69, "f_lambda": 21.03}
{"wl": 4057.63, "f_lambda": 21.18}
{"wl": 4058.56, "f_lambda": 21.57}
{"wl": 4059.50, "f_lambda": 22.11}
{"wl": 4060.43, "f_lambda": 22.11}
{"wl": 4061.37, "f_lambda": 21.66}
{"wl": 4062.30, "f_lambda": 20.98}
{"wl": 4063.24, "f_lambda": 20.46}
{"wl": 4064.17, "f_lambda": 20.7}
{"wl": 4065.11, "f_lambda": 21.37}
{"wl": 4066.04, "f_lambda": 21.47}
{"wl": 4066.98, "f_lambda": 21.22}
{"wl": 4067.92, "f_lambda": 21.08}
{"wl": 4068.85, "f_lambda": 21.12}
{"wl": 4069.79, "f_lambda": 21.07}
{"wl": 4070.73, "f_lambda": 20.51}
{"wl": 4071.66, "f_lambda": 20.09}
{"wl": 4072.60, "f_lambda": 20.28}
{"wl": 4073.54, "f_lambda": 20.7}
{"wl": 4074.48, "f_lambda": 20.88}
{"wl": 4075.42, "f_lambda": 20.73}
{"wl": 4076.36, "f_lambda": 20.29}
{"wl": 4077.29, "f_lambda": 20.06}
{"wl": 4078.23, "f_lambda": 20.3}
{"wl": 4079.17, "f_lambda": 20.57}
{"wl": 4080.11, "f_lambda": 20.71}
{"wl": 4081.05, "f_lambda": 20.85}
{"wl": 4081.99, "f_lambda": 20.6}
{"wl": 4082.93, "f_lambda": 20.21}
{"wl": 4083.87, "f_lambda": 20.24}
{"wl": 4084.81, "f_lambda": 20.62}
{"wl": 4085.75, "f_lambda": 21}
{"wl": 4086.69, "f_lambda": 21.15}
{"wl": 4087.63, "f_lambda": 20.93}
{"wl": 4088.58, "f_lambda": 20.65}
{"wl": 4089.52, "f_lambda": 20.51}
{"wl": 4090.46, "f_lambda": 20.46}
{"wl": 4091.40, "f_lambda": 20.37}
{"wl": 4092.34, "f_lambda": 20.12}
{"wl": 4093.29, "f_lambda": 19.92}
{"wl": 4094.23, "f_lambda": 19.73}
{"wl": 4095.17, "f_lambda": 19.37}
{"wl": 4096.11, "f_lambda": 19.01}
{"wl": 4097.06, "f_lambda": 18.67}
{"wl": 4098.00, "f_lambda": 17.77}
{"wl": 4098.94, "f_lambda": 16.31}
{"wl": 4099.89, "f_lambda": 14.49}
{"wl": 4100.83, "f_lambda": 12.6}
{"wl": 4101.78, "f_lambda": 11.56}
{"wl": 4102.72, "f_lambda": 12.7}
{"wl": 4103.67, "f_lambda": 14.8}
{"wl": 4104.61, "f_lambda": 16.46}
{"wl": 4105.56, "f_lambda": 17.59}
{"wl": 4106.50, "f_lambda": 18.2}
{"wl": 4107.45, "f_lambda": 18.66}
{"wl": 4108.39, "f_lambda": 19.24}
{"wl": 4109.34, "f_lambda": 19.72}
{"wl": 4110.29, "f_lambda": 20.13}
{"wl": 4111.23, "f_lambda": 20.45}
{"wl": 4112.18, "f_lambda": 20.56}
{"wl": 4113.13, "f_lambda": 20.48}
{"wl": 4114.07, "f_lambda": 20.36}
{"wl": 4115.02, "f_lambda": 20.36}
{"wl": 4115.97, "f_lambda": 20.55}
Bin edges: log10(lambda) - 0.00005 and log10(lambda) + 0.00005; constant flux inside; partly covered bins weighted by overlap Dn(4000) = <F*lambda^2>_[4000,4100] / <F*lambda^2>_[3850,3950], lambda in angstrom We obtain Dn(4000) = 1.20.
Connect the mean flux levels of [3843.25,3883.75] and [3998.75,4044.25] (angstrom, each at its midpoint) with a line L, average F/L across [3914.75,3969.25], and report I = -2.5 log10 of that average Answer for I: 0.196 mag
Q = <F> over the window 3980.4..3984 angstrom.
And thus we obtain 20.3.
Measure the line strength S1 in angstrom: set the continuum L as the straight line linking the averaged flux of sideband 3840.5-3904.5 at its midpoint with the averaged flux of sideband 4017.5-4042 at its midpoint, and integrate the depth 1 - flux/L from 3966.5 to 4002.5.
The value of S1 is 4.2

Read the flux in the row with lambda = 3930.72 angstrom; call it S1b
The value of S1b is 13.62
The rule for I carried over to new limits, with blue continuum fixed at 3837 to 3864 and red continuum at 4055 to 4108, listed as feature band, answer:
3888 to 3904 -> 0.12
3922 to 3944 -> 0.22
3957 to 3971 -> 0.35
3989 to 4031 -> -0.09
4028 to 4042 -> -0.08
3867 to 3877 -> -0.05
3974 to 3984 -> 0.01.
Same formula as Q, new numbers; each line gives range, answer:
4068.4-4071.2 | 20.9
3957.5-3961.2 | 19.5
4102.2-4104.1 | 13.7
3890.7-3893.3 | 16.5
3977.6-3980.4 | 20.1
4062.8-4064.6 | 20.6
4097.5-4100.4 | 16.2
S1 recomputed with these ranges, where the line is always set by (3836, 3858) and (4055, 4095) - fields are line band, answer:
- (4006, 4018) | -0.78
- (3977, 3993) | -0.41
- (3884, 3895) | 2.23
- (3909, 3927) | -0.94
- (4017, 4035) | -0.65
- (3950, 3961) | 0.04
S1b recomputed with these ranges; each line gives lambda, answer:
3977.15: 19.35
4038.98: 21.87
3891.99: 16.79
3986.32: 20.55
